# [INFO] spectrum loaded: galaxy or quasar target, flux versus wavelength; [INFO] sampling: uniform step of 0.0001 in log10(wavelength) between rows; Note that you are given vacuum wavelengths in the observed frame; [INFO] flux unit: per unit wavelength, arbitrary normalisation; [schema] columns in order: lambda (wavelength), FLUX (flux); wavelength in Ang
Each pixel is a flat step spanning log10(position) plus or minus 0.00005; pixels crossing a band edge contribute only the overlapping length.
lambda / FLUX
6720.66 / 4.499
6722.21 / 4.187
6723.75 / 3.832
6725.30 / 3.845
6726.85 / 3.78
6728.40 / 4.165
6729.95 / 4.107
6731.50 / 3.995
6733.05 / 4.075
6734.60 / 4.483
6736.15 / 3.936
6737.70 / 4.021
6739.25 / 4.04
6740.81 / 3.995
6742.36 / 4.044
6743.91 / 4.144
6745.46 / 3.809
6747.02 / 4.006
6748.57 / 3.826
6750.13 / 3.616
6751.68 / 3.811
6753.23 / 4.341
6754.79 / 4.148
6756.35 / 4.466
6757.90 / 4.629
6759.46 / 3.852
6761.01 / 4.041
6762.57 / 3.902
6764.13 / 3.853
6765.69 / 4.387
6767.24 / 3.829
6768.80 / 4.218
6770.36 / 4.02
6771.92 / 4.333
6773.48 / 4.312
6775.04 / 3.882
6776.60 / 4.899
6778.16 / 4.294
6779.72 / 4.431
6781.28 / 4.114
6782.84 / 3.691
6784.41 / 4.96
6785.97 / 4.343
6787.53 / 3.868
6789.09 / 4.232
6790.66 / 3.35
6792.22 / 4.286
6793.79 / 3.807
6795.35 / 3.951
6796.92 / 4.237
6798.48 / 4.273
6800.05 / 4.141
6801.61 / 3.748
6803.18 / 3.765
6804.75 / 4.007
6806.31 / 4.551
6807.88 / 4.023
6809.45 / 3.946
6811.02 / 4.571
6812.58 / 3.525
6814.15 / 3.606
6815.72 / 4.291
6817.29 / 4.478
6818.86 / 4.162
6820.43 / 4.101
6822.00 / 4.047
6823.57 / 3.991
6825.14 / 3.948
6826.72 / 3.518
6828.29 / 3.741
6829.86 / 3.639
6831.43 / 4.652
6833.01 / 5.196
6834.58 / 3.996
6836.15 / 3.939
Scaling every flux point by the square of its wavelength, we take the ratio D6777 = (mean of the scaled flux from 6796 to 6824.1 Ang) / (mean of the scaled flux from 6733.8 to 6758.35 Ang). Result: 1.0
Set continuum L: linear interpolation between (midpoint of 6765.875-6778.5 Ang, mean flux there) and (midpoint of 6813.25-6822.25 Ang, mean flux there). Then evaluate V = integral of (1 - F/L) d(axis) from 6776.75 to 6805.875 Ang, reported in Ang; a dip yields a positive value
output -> 0.5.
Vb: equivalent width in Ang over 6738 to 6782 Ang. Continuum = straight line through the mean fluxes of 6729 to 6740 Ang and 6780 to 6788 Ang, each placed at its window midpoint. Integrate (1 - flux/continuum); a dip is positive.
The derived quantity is 0.5 Ang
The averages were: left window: 4.1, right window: 4.22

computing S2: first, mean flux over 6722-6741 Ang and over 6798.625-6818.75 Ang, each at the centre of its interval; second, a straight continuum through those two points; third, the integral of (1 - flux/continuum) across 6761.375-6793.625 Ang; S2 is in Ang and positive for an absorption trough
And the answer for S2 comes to -0.8 Ang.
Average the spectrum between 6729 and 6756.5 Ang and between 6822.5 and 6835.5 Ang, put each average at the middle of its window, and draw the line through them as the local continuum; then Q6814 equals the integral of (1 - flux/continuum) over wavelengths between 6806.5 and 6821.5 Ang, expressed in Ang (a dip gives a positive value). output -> -0.1 Ang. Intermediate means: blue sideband 4.04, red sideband 4.08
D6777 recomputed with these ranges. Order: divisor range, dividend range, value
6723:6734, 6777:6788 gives 1.09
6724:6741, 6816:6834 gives 1.05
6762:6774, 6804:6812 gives 1.04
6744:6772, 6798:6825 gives 1.02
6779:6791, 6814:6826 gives 1.00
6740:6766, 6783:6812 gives 1.03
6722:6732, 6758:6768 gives 1.02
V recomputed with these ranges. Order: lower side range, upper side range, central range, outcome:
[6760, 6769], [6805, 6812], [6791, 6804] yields 0.6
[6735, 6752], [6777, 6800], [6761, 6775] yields -0.1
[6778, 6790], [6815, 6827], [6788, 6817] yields 0.9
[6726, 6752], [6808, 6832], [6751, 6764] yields -0.5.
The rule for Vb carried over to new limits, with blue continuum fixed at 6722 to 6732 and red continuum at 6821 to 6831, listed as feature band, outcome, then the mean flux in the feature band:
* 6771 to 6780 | -1.0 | 4.35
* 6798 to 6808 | -0.5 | 4.07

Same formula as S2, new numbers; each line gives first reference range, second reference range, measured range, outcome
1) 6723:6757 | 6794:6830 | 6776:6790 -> -1.0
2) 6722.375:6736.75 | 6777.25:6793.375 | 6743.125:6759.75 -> 0.1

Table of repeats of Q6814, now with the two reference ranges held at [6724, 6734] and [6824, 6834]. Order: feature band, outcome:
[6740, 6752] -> 0.3 Ang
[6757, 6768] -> -0.1 Ang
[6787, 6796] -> 0.3 Ang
